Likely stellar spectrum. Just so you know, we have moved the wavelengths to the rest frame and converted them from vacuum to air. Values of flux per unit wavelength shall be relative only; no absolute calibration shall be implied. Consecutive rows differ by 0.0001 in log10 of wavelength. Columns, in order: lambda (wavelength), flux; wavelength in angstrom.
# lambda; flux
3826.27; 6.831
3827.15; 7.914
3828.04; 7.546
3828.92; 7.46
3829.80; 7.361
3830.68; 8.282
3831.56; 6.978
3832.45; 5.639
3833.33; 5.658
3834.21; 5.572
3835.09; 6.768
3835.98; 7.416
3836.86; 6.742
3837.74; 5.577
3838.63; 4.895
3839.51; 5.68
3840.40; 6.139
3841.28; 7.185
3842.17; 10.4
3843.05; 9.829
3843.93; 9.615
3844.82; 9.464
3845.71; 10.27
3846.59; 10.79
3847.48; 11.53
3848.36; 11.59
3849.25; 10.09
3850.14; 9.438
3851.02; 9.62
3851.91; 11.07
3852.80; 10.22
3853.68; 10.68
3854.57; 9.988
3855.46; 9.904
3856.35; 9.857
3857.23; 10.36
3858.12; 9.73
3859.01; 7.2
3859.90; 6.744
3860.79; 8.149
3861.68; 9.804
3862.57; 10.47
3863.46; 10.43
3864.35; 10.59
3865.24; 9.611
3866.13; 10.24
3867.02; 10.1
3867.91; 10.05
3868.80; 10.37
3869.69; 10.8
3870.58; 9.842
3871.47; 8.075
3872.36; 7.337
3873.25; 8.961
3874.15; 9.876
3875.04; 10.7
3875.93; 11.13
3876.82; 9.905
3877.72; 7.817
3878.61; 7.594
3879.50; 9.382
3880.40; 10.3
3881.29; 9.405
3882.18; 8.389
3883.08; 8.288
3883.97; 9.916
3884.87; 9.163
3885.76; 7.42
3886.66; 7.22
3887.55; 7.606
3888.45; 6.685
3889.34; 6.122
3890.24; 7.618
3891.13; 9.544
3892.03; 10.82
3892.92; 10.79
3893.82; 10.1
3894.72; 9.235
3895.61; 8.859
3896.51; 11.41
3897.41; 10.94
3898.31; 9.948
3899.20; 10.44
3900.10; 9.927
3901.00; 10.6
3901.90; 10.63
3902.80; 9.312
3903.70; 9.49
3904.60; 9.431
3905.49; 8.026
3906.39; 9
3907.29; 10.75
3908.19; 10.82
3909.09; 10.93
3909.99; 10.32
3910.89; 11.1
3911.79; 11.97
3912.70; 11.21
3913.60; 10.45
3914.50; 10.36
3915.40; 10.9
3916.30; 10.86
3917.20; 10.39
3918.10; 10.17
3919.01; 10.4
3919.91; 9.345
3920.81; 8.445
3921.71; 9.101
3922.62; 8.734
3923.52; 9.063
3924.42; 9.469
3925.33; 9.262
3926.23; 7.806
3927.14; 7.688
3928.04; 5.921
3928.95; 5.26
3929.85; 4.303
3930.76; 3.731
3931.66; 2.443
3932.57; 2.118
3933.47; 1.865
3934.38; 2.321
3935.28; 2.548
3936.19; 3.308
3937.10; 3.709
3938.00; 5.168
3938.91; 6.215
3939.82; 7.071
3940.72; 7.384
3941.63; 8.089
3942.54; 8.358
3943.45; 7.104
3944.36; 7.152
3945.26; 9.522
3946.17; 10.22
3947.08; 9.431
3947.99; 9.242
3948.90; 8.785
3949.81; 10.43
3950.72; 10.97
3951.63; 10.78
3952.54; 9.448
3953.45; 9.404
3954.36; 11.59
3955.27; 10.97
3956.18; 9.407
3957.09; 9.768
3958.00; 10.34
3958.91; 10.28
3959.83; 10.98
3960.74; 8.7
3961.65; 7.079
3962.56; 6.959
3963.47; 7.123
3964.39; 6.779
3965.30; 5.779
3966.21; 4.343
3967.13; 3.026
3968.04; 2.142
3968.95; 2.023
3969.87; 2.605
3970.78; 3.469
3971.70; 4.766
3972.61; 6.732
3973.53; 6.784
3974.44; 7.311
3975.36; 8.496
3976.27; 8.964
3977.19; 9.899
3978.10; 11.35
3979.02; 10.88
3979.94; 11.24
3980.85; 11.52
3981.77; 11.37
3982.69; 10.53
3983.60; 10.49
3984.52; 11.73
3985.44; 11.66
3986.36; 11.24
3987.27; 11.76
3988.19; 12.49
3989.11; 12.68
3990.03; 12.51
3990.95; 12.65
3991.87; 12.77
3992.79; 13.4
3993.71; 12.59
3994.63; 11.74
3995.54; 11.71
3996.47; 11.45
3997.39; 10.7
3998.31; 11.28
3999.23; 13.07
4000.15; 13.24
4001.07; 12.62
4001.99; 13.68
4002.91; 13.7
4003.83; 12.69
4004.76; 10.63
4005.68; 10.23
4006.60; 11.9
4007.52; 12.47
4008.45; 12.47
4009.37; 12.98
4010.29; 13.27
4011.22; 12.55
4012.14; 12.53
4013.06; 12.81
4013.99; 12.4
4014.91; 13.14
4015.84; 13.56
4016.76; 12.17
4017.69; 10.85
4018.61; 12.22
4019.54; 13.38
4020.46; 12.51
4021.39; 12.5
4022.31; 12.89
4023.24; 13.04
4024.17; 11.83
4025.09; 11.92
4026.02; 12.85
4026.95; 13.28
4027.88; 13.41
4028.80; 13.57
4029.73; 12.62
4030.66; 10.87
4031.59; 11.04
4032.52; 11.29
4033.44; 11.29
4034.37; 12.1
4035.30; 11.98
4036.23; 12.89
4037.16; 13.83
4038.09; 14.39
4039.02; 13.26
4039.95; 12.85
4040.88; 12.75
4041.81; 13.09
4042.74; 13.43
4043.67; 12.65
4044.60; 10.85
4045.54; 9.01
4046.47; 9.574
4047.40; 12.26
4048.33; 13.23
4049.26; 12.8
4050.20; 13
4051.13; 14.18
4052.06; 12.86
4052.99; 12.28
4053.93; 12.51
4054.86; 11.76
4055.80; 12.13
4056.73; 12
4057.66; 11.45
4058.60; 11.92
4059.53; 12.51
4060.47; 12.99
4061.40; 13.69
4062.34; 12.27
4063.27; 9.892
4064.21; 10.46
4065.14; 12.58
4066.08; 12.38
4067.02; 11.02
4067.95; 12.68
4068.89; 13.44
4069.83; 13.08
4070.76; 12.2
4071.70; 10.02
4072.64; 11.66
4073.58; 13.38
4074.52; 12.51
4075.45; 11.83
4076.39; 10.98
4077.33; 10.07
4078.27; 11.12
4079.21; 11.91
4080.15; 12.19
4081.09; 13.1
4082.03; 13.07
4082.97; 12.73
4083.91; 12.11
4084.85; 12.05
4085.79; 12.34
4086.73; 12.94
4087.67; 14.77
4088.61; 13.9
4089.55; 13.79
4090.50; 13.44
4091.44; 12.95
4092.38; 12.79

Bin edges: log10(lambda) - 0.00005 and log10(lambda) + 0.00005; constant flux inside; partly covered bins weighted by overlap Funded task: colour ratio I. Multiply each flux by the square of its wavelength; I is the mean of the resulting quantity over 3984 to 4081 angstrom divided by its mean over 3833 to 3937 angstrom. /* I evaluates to 1.51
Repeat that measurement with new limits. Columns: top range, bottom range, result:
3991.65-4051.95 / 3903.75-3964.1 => 1.55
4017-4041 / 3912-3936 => 1.77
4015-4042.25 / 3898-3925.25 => 1.33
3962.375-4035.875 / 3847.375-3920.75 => 1.19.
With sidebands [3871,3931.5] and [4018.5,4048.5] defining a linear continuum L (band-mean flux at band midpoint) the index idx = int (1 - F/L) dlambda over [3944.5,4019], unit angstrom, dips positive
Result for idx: 6.3 angstrom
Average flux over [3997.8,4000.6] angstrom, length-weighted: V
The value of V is 12.5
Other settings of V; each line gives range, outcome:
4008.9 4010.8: 13.1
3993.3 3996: 12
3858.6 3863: 8.47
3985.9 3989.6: 12.1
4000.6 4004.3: 13.2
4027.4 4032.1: 12.3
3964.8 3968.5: 3.86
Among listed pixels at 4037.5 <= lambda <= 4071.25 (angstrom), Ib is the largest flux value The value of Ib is 14.39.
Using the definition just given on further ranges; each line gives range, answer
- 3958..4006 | 13.7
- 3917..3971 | 11.59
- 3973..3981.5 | 11.52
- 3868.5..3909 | 11.41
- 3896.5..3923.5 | 11.97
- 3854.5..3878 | 11.13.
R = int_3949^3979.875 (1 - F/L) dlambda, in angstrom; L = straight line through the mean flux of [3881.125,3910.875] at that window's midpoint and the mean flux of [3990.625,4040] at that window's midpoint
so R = 8.9 angstrom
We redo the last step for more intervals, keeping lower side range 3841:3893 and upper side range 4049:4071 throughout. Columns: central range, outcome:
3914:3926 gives 0.61 angstrom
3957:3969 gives 4.39 angstrom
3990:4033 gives -2.98 angstrom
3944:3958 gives 1.11 angstrom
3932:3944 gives 6.28 angstrom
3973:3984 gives 1.22 angstrom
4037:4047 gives -0.19 angstrom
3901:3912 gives -0.12 angstrom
